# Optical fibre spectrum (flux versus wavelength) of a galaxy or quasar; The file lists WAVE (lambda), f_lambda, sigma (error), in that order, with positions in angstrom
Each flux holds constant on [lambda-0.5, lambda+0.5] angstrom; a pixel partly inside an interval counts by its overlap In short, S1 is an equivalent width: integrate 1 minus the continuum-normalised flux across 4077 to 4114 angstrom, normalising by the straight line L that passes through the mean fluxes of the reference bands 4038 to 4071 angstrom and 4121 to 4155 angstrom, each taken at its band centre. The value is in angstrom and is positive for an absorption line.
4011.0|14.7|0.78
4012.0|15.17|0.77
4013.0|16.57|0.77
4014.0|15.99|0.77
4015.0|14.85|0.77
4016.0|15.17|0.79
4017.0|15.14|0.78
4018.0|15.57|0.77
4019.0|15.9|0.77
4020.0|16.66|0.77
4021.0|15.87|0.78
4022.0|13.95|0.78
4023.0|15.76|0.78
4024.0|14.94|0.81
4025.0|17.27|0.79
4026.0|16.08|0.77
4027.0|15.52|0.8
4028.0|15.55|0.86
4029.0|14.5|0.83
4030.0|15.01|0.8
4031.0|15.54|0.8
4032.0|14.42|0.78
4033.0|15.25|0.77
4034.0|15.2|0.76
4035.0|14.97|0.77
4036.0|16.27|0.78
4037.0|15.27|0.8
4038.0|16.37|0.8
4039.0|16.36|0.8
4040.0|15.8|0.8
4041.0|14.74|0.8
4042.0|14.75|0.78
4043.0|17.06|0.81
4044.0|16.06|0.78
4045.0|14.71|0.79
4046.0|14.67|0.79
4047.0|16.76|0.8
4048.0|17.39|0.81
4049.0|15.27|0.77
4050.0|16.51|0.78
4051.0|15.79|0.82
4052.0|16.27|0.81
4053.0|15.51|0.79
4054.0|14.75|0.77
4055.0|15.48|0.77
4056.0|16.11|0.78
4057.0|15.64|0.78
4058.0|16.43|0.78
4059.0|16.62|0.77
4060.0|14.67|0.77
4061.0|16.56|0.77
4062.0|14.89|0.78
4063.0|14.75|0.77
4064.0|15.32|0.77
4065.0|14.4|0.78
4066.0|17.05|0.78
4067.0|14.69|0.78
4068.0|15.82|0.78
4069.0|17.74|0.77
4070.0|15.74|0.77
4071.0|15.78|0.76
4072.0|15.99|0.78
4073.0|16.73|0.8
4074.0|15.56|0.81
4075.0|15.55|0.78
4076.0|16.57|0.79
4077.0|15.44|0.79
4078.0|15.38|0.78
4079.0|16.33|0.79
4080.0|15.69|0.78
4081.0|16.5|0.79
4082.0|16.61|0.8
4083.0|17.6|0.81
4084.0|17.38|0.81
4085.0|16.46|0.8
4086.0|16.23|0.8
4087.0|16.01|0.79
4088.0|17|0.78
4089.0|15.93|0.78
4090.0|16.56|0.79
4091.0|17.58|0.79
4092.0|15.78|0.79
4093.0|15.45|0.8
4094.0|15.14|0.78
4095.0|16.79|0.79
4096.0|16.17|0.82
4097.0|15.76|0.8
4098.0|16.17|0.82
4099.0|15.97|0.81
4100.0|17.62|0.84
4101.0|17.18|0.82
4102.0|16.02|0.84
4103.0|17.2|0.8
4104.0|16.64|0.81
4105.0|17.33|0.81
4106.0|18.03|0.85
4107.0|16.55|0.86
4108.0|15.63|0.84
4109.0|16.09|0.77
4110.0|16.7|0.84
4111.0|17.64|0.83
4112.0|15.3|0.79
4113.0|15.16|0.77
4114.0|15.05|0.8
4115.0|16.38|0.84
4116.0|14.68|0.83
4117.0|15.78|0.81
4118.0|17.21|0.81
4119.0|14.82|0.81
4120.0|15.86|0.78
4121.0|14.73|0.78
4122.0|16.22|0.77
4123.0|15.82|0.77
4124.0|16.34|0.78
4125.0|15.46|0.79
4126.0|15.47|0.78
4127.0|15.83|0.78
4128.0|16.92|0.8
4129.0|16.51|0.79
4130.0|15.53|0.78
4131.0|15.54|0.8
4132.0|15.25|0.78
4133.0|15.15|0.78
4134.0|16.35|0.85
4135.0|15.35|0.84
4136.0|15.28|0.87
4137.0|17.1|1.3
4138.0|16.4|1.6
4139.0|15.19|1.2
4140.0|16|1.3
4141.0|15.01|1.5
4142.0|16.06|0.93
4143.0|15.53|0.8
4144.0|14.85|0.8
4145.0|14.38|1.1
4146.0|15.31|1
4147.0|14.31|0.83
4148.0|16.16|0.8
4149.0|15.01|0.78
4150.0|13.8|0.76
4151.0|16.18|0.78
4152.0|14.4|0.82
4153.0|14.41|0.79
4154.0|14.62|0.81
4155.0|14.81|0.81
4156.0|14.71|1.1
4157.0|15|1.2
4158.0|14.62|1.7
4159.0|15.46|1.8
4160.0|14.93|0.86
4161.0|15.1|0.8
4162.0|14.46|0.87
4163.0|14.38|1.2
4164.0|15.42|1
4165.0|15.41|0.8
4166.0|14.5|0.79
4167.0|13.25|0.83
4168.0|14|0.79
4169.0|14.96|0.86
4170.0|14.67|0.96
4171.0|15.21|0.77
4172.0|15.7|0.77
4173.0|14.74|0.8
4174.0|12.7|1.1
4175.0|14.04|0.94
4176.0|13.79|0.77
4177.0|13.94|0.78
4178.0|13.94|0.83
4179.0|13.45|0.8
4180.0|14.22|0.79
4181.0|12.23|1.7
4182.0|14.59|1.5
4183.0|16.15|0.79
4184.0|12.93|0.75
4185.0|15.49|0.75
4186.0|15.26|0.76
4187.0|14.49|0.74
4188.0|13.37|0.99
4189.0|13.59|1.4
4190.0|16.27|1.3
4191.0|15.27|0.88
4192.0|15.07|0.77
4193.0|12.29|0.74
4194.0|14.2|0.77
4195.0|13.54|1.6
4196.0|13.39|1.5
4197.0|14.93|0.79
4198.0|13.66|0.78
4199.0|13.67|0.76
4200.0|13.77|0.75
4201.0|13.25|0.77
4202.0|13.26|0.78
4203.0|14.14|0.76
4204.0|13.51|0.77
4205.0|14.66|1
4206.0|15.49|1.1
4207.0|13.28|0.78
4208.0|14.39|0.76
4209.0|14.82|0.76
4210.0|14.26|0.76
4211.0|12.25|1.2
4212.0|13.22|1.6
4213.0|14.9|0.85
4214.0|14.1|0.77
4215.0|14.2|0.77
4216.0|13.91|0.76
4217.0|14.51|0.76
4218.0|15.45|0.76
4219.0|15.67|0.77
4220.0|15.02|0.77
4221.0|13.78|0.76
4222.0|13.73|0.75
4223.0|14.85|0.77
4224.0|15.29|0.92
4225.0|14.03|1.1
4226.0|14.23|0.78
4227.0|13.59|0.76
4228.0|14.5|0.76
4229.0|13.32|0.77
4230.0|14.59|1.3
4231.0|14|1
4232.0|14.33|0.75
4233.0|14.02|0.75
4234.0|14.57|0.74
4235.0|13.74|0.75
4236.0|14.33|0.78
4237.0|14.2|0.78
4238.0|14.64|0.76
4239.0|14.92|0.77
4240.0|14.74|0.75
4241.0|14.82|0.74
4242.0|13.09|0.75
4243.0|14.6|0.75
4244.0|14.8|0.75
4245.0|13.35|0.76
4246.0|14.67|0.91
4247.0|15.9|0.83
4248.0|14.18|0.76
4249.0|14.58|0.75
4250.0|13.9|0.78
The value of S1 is -1.82 angstrom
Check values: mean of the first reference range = 15.8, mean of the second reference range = 15.5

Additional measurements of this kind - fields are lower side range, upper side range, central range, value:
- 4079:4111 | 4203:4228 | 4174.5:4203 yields 1.38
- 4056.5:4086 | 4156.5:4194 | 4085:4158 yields -2.77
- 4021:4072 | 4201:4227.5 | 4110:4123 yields -0.62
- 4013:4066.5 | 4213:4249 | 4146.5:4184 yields 0.68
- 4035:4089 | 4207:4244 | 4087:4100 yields -0.52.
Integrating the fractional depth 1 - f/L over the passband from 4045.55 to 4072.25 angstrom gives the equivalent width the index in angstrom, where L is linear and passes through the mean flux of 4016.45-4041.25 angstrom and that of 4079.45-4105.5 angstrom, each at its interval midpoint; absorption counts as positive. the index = 0.3 angstrom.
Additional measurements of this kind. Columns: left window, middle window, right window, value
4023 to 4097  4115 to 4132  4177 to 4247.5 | -0.68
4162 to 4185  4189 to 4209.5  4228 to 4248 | 0.28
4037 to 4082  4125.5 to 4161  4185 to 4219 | -1.18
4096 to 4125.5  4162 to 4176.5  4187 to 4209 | 0.28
